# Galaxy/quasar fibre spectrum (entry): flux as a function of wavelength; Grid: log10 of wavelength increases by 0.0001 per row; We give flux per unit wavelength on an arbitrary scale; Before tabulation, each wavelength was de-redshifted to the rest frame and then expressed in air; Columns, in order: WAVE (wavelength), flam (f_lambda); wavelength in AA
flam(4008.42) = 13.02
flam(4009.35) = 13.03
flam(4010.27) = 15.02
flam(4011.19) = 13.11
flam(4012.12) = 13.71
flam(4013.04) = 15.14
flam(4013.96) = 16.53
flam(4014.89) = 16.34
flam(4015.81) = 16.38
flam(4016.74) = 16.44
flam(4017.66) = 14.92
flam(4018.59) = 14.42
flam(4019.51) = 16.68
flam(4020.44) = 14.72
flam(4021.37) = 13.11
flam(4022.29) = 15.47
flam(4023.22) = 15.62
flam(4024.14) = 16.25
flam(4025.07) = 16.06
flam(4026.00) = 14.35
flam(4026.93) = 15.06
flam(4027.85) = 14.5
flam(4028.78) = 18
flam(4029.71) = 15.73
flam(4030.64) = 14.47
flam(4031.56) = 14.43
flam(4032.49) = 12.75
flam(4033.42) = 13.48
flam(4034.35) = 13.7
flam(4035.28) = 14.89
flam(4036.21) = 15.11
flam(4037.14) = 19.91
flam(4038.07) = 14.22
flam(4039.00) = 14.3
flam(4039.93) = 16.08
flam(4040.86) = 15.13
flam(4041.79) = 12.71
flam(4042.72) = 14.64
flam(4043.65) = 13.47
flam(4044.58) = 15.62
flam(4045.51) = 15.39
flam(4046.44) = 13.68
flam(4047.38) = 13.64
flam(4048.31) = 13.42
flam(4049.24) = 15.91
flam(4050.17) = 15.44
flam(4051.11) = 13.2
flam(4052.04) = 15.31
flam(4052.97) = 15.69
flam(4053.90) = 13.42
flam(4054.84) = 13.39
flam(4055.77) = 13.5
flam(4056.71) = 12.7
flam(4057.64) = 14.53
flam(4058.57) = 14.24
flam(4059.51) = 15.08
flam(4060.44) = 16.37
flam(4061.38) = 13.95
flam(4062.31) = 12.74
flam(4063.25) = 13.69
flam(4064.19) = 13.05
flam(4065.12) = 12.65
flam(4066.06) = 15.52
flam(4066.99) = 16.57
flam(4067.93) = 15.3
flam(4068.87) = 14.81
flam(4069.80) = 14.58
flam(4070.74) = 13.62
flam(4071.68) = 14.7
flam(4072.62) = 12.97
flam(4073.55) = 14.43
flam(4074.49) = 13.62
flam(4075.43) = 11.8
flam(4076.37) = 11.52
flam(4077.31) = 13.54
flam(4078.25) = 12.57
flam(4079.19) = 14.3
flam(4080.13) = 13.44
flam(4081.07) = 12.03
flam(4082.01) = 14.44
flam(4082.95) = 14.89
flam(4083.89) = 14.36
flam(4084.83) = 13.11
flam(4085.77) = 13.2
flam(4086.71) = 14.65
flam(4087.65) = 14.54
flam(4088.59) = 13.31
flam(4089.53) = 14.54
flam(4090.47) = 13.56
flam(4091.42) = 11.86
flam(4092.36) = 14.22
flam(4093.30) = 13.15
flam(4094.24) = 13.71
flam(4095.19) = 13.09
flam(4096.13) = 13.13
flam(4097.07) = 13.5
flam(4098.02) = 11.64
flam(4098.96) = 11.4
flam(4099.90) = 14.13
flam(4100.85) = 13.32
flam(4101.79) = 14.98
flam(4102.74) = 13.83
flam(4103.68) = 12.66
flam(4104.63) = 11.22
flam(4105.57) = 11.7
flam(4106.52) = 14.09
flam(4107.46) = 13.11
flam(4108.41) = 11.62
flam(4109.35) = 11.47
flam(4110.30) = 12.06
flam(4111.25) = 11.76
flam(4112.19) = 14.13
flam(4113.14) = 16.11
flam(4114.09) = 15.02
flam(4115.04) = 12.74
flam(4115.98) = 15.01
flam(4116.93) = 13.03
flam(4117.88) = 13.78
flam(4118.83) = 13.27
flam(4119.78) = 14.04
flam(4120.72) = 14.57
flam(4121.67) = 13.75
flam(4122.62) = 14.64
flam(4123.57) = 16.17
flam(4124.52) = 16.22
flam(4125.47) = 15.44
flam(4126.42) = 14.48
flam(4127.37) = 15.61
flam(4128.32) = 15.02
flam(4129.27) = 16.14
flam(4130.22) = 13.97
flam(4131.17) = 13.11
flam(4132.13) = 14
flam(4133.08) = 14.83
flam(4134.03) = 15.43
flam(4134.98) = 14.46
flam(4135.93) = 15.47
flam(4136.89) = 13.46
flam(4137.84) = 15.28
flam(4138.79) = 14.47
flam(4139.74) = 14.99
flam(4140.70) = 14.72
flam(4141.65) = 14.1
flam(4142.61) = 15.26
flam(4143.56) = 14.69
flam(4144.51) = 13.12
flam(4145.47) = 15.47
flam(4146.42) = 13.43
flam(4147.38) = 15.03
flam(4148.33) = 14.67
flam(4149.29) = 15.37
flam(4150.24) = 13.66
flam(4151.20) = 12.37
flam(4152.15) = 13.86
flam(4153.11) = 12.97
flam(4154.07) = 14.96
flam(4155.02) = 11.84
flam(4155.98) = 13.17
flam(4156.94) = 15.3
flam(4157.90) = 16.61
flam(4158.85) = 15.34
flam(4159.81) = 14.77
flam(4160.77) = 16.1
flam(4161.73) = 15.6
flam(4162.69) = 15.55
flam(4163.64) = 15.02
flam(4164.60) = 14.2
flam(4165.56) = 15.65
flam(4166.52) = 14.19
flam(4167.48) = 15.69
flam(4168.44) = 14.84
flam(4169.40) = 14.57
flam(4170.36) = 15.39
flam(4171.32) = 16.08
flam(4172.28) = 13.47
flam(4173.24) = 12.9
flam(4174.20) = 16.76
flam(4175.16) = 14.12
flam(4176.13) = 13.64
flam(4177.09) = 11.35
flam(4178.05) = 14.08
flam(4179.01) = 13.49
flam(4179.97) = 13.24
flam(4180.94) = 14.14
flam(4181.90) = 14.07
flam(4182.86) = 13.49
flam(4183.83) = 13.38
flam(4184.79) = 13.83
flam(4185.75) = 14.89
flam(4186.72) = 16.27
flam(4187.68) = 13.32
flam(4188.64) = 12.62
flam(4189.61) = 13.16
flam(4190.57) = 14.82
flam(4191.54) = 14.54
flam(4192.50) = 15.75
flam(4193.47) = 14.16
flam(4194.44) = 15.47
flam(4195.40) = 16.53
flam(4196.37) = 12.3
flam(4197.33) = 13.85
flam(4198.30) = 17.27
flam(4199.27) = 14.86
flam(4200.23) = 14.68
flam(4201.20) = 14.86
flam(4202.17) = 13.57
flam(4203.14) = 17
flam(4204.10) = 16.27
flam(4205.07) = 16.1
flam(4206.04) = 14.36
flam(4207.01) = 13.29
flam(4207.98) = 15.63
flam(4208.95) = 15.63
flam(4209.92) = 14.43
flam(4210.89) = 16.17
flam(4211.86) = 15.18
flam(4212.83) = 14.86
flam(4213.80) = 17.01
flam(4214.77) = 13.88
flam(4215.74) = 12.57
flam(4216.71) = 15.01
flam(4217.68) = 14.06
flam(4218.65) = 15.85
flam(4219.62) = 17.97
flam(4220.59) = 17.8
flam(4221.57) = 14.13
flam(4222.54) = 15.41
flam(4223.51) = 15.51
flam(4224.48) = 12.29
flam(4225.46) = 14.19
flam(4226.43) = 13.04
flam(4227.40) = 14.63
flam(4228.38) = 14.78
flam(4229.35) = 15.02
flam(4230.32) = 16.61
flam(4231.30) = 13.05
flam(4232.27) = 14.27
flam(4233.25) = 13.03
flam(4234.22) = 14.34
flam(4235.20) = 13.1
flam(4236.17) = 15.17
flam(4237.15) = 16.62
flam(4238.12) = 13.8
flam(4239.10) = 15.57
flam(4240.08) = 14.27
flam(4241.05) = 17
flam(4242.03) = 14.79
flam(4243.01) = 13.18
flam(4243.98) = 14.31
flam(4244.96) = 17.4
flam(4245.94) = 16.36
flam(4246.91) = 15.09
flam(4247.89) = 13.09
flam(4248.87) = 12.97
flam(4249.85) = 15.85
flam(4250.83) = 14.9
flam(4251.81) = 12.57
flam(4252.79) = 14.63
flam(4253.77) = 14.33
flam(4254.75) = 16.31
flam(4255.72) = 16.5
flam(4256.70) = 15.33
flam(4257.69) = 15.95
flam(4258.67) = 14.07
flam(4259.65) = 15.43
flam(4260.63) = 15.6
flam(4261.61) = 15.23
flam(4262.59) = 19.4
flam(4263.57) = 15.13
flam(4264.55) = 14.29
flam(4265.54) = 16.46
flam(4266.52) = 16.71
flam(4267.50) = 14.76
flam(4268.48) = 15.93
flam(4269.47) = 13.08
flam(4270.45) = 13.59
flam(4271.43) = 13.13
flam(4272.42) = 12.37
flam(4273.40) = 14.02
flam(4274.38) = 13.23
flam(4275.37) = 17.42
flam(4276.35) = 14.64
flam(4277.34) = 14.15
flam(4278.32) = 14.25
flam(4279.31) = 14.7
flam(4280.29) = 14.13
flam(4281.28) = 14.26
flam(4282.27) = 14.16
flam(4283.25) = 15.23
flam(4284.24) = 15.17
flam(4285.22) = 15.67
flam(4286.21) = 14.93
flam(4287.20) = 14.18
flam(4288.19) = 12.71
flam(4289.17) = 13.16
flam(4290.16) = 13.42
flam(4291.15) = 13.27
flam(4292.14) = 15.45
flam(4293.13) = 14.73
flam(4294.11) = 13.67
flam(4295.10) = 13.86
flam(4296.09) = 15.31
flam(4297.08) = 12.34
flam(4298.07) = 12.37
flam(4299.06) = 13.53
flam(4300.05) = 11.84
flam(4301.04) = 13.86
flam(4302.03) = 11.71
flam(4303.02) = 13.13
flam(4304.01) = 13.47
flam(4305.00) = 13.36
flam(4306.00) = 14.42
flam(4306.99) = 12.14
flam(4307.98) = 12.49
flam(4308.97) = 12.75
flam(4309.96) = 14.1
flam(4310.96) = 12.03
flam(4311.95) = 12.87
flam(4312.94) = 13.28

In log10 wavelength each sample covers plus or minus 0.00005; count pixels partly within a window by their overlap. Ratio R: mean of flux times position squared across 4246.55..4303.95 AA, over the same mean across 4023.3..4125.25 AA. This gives 1.13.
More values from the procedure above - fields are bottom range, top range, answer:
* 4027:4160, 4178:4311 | 1.11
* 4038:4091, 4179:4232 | 1.12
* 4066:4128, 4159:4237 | 1.12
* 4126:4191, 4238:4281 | 1.08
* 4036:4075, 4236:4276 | 1.14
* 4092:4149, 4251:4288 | 1.14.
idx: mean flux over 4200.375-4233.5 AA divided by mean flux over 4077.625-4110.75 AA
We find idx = 1.1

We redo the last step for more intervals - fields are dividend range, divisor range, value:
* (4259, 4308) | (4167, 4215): 0.97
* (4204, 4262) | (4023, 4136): 1.06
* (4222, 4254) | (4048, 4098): 1.05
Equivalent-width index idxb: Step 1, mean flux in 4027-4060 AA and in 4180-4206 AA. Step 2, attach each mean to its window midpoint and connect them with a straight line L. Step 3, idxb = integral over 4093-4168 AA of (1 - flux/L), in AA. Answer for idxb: 2.5 AA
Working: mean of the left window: 14.6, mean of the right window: 14.6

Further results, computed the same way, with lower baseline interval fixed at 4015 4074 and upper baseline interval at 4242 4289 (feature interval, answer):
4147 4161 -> 0.4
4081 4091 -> 0.5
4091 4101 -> 1.2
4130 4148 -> 0.3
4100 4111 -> 1.5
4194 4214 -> -0.5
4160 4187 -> 0.5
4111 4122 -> 0.6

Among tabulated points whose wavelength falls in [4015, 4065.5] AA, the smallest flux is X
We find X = 12.65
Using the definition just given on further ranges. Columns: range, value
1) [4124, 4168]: 11.84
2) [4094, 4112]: 11.22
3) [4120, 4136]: 13.11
